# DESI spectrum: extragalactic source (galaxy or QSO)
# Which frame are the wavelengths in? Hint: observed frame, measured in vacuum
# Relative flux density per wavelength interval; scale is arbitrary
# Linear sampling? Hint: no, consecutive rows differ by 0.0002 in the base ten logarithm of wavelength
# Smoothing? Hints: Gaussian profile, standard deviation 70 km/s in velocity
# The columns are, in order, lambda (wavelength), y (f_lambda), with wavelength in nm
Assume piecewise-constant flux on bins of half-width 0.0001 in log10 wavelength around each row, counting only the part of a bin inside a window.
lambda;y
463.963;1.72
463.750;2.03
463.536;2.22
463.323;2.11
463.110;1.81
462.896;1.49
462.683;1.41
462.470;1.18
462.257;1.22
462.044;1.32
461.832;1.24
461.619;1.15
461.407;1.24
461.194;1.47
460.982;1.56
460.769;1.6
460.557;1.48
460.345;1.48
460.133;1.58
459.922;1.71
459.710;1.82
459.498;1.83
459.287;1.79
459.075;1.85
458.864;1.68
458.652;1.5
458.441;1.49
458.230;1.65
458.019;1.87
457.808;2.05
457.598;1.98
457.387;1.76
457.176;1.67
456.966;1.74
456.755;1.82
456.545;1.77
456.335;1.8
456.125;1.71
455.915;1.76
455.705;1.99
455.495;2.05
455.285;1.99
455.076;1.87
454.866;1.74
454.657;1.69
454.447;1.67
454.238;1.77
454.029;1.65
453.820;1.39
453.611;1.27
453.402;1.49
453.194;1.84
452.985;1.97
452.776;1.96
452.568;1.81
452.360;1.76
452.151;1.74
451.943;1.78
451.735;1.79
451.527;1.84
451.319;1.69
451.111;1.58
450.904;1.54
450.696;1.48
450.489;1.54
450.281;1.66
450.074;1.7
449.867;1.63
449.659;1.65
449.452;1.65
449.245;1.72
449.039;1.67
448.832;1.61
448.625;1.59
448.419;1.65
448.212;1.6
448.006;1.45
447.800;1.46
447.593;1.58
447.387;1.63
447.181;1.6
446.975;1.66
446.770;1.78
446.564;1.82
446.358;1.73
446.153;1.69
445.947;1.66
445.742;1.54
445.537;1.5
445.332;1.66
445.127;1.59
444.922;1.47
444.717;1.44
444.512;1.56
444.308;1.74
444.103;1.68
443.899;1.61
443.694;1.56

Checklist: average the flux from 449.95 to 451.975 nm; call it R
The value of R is 1.66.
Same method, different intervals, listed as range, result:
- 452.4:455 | 1.69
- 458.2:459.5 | 1.67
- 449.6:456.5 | 1.72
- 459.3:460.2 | 1.75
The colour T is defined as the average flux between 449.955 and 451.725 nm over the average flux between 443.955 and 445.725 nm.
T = 1.04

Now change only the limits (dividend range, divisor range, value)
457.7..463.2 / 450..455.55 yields 0.91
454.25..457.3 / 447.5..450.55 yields 1.12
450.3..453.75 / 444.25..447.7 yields 1.04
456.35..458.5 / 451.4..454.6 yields 1.04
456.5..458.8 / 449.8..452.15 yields 1.05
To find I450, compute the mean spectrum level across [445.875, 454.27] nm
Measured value 1.66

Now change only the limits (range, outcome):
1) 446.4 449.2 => 1.63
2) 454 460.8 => 1.75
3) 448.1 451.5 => 1.63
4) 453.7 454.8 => 1.63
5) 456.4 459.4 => 1.76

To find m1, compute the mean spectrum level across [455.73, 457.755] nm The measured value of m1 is 1.79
